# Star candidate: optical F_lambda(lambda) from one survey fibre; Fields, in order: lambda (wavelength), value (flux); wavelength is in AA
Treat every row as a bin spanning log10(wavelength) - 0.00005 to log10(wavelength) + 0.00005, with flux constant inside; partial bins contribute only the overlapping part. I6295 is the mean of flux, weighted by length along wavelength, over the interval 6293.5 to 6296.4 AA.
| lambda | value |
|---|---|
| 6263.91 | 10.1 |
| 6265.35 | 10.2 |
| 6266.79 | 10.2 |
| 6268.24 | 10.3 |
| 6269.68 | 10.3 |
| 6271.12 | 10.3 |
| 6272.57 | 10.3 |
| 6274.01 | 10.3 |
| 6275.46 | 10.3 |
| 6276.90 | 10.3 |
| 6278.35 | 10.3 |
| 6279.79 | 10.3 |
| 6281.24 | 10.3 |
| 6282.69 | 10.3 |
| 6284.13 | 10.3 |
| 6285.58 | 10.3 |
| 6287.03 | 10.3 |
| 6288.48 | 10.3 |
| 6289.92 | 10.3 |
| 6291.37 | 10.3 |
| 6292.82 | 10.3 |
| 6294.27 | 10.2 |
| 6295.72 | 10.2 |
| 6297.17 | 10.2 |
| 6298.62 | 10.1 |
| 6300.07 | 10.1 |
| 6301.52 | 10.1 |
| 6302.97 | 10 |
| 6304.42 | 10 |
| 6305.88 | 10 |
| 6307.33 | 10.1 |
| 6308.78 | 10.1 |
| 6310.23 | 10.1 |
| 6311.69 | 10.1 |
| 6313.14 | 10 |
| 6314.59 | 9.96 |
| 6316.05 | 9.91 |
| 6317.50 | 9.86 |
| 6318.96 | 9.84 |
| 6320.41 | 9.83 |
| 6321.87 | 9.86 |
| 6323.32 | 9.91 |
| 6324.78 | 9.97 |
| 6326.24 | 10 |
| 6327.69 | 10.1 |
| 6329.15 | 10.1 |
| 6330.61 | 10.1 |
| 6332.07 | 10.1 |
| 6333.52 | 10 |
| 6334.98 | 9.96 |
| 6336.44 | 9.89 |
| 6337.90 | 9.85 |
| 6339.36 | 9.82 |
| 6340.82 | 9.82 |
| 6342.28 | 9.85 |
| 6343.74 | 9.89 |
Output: 10.2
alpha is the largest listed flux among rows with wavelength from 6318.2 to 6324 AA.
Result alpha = 9.91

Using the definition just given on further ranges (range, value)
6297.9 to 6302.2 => 10.1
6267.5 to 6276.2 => 10.3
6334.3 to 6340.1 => 9.96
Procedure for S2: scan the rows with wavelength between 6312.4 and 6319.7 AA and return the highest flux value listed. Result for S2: 10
